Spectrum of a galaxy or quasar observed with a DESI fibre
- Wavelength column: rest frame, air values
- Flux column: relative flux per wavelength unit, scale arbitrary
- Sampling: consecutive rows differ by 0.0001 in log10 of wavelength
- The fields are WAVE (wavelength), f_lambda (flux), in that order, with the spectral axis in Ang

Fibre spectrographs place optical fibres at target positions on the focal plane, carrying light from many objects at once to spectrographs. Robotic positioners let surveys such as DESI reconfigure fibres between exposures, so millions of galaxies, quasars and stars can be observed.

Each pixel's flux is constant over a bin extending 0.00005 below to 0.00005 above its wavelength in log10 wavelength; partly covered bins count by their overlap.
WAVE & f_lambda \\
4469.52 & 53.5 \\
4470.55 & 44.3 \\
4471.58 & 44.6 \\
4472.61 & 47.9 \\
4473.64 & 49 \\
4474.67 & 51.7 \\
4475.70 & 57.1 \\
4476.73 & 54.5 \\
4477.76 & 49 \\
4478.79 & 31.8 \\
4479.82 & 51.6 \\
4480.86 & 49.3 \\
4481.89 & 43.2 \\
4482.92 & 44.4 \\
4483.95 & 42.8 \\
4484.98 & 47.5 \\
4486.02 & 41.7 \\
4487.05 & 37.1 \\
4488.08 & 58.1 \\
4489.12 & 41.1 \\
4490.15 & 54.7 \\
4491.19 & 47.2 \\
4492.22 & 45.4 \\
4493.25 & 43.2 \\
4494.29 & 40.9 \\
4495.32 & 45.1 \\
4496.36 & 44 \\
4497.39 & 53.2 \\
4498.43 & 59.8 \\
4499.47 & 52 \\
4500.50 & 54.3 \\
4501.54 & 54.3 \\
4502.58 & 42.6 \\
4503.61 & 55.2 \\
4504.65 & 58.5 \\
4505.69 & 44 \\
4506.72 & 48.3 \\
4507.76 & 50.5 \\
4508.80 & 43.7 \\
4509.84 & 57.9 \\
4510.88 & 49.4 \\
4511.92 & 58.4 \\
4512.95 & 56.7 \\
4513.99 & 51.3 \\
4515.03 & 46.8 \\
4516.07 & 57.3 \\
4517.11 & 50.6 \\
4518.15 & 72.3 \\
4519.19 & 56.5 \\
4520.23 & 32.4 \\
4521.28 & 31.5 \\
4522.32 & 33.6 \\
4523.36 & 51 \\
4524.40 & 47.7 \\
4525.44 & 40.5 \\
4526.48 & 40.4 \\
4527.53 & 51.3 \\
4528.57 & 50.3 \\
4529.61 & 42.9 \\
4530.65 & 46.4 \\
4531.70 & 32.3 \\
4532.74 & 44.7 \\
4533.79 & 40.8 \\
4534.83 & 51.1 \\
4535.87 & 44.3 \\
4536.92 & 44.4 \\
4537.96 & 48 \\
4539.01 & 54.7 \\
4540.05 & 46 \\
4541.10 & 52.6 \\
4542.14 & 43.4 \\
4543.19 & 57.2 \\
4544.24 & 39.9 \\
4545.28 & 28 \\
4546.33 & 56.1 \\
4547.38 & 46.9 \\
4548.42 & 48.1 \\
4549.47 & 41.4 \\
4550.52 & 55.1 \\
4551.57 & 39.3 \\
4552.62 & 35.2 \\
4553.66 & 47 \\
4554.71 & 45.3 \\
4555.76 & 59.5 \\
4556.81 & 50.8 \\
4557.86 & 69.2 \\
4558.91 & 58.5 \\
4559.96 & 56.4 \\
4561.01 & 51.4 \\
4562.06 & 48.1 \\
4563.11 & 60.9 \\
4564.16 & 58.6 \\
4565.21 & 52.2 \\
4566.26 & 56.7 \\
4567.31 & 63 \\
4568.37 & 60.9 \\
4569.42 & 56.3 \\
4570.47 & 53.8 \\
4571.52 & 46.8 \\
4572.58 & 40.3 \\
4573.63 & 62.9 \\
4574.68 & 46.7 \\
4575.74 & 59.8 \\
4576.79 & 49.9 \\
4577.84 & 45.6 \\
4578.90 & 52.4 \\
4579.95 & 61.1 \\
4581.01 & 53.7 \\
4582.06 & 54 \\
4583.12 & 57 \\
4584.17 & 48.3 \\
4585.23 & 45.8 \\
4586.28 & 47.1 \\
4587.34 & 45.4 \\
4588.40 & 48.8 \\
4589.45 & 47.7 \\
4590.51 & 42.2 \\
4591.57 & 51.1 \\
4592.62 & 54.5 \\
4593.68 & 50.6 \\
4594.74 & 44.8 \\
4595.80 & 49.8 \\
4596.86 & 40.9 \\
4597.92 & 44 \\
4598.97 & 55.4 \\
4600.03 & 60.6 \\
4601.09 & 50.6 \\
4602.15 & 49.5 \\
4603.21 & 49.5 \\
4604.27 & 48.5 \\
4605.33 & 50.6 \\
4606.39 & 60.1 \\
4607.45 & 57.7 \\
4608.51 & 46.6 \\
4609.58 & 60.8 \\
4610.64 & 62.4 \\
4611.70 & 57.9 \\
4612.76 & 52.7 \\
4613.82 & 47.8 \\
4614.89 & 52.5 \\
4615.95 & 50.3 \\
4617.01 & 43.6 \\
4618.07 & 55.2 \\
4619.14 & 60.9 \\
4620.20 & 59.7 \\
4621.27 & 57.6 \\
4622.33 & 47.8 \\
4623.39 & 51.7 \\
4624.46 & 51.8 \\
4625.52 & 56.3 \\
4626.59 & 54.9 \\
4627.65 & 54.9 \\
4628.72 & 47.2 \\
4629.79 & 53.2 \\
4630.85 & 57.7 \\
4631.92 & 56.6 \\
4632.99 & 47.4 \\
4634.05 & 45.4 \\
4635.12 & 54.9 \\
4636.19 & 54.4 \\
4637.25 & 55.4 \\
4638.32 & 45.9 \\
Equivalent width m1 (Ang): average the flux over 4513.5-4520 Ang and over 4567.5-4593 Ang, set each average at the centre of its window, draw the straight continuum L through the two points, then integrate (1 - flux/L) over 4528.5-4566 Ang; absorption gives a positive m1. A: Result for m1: 3.22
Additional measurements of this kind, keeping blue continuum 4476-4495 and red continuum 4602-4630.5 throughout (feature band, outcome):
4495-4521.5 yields -2.3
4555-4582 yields -2.3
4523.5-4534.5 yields 1.0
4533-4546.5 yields 0.7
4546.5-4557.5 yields 0.5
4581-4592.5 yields 0.6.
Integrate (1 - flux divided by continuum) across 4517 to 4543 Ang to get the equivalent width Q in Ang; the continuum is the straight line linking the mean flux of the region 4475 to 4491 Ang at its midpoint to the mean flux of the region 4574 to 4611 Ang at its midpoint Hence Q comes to 1.5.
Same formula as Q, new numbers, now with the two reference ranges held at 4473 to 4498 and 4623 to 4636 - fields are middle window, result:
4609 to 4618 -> -0.3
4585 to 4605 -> 1.0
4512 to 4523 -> -0.3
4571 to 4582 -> -0.3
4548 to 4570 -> -1.4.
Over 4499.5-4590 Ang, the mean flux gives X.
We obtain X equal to 49.9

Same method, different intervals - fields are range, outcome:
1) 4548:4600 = 51.4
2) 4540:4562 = 49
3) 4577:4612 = 51.3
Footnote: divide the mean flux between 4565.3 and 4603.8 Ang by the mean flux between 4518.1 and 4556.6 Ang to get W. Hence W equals 1.13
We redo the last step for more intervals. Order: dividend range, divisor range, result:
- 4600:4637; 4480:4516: 1.09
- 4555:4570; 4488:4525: 1.15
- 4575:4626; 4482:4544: 1.08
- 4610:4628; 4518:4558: 1.17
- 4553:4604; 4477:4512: 1.08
